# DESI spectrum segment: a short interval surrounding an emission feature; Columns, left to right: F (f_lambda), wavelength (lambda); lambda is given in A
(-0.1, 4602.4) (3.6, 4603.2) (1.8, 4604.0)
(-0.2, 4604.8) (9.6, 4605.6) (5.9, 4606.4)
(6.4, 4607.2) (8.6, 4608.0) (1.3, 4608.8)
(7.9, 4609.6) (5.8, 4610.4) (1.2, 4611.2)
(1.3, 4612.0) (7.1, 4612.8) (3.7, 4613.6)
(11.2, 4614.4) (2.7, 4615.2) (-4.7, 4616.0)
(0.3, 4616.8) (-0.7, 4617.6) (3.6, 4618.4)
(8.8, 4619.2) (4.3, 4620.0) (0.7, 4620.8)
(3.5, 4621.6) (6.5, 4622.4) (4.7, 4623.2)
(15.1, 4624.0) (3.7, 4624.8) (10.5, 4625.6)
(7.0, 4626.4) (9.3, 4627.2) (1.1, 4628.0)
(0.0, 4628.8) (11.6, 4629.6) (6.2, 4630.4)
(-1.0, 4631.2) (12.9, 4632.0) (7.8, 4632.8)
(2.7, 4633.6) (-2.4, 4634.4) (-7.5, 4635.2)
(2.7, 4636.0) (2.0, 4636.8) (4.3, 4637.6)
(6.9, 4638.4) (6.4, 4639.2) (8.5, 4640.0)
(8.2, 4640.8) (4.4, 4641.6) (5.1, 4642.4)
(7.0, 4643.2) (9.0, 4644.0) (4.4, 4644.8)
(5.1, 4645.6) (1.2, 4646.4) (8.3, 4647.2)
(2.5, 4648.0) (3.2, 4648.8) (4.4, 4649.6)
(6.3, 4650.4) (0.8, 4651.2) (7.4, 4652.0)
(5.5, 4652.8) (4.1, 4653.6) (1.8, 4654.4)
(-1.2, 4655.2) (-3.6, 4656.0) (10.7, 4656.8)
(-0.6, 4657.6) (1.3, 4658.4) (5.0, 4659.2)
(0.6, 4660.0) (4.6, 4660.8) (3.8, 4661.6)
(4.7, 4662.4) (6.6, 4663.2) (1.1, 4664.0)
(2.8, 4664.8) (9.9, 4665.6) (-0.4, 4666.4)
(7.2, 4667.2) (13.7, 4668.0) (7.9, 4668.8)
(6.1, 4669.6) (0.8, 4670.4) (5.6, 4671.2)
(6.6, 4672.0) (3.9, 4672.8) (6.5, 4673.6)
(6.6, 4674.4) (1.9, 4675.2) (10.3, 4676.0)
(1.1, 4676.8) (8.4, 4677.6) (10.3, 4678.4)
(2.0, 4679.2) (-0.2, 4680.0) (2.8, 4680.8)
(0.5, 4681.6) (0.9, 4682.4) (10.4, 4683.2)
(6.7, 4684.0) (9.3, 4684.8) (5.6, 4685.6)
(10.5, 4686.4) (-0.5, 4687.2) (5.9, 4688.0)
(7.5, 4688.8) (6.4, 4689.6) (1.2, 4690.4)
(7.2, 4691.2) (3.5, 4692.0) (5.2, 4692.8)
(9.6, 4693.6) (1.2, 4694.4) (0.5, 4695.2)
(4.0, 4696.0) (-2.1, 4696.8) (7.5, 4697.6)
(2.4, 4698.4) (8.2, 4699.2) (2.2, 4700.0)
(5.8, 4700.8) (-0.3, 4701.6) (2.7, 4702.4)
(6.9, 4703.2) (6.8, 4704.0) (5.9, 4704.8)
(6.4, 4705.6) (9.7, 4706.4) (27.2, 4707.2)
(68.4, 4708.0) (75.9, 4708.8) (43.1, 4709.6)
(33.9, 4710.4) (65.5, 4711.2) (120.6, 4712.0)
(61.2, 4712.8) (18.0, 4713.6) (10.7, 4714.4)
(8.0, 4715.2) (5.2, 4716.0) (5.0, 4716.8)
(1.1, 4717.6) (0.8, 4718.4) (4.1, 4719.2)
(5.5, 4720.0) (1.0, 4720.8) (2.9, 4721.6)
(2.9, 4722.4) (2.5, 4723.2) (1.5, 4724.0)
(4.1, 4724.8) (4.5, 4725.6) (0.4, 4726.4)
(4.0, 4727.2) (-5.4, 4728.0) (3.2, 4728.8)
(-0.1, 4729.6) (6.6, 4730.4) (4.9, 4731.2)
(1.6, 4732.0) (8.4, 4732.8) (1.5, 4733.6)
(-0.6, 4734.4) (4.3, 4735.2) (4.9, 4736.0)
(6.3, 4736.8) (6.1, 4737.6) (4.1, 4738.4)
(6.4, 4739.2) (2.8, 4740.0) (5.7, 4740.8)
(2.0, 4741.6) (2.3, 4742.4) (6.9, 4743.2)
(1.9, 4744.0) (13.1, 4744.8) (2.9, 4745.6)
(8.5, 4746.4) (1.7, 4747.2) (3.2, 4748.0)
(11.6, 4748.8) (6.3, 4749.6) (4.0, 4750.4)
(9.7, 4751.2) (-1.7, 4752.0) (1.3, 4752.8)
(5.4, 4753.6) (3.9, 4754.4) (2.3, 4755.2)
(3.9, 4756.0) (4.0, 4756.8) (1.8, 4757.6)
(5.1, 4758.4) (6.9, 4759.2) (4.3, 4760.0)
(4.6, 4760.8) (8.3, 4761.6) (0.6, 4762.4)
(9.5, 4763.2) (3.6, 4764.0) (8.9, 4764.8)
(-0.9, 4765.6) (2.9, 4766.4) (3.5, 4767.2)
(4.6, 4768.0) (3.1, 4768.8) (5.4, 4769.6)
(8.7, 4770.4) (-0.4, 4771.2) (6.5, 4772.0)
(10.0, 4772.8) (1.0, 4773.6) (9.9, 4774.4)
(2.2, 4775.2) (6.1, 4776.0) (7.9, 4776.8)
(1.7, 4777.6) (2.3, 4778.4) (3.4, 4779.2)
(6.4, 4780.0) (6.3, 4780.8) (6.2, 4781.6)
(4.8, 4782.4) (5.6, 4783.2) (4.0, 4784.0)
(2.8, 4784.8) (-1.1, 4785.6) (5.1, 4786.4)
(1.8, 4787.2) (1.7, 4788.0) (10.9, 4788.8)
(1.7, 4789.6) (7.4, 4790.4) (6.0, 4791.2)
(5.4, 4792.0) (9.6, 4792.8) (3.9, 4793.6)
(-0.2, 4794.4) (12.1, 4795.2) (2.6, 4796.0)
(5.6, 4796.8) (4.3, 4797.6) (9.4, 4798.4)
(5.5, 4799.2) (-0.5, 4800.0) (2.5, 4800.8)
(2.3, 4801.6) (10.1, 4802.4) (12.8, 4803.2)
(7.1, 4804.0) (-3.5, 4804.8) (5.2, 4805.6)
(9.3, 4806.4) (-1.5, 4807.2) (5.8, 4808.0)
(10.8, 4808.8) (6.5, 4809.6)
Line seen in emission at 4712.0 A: [O II]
